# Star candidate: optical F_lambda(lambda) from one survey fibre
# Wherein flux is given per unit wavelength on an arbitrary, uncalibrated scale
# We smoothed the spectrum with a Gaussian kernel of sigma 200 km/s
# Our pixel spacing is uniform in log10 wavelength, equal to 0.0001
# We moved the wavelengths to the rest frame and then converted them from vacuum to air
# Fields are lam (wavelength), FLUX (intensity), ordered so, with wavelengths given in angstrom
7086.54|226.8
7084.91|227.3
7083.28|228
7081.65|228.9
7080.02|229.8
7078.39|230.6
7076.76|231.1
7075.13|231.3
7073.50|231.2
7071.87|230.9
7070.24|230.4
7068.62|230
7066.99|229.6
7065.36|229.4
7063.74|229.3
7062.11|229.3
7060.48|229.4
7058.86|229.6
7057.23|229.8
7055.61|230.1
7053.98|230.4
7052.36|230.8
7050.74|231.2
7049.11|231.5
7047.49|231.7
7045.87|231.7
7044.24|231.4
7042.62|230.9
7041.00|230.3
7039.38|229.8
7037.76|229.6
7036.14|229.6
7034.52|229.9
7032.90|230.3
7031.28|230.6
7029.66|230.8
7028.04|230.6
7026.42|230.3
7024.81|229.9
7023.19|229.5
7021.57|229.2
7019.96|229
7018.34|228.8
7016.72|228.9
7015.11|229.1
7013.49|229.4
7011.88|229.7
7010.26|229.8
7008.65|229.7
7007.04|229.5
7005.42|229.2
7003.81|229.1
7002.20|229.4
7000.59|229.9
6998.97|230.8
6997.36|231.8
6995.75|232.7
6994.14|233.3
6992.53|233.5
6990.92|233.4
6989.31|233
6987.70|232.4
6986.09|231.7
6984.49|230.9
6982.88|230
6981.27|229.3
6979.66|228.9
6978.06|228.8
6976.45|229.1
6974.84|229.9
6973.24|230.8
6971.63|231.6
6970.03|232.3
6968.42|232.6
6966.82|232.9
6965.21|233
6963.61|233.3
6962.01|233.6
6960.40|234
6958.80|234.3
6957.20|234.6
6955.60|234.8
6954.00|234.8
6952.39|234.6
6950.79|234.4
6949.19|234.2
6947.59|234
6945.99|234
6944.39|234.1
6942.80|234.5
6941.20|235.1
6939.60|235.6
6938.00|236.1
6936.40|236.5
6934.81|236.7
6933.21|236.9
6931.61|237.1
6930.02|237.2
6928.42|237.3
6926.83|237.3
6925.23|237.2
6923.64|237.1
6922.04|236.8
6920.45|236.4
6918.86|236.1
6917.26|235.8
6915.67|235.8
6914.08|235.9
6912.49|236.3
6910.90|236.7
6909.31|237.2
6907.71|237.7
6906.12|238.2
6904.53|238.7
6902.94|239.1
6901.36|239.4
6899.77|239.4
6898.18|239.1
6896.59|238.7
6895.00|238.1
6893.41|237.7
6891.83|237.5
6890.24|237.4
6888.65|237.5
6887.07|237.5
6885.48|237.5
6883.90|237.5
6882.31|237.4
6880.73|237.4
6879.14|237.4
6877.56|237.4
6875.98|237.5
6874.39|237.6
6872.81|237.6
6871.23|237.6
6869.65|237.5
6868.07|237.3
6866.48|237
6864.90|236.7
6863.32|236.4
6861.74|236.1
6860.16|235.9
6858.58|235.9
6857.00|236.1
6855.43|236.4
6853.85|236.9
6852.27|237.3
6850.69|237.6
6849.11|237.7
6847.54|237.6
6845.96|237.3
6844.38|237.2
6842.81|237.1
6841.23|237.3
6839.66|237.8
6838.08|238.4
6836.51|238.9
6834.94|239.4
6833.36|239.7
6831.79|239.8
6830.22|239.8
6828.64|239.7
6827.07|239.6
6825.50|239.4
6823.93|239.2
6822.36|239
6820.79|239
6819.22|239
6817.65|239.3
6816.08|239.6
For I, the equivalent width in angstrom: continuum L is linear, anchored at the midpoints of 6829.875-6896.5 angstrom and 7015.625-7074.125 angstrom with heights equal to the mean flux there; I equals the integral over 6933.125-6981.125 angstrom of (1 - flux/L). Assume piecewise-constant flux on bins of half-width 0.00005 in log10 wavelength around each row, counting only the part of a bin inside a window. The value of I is 0.06 angstrom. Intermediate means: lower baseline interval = 238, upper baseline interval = 230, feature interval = 233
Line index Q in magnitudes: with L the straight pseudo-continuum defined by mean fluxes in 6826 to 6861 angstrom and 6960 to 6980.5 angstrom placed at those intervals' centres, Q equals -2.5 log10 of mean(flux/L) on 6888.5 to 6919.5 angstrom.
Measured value -0.01 mag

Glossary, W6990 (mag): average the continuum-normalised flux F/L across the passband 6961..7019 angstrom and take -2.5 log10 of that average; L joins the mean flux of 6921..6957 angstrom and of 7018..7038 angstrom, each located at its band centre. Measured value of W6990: 0.01 mag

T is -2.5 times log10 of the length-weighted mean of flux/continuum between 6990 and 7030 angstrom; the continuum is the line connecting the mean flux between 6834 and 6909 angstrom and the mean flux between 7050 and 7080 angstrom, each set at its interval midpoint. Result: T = 0.01 mag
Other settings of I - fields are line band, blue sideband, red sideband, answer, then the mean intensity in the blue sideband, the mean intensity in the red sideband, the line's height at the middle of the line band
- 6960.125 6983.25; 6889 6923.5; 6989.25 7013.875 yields 0.2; 237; 231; 233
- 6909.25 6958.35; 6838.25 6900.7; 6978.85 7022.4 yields -0.4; 237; 230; 234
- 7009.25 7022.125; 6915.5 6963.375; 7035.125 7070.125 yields 0.2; 236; 230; 232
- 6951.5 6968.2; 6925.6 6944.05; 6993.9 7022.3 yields 0.0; 236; 230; 234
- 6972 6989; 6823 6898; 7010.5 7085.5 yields 0.2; 238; 230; 233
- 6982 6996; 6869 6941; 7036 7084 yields 0.1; 237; 230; 234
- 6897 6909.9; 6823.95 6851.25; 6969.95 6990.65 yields -0.2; 239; 231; 235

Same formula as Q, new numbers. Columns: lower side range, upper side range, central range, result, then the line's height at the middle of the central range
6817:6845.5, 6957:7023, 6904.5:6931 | -0.010 mag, 235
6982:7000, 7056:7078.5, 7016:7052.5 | 0.003 mag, 231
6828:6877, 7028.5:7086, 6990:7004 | 0.003 mag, 232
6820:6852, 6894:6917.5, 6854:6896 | 0.004 mag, 238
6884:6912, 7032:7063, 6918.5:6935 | -0.002 mag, 237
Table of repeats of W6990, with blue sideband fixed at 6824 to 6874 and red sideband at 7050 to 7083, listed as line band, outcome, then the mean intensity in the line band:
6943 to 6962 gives -0.001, 234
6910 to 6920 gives -0.004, 236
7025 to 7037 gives 0.005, 230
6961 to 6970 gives 0.004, 233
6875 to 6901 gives -0.006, 238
